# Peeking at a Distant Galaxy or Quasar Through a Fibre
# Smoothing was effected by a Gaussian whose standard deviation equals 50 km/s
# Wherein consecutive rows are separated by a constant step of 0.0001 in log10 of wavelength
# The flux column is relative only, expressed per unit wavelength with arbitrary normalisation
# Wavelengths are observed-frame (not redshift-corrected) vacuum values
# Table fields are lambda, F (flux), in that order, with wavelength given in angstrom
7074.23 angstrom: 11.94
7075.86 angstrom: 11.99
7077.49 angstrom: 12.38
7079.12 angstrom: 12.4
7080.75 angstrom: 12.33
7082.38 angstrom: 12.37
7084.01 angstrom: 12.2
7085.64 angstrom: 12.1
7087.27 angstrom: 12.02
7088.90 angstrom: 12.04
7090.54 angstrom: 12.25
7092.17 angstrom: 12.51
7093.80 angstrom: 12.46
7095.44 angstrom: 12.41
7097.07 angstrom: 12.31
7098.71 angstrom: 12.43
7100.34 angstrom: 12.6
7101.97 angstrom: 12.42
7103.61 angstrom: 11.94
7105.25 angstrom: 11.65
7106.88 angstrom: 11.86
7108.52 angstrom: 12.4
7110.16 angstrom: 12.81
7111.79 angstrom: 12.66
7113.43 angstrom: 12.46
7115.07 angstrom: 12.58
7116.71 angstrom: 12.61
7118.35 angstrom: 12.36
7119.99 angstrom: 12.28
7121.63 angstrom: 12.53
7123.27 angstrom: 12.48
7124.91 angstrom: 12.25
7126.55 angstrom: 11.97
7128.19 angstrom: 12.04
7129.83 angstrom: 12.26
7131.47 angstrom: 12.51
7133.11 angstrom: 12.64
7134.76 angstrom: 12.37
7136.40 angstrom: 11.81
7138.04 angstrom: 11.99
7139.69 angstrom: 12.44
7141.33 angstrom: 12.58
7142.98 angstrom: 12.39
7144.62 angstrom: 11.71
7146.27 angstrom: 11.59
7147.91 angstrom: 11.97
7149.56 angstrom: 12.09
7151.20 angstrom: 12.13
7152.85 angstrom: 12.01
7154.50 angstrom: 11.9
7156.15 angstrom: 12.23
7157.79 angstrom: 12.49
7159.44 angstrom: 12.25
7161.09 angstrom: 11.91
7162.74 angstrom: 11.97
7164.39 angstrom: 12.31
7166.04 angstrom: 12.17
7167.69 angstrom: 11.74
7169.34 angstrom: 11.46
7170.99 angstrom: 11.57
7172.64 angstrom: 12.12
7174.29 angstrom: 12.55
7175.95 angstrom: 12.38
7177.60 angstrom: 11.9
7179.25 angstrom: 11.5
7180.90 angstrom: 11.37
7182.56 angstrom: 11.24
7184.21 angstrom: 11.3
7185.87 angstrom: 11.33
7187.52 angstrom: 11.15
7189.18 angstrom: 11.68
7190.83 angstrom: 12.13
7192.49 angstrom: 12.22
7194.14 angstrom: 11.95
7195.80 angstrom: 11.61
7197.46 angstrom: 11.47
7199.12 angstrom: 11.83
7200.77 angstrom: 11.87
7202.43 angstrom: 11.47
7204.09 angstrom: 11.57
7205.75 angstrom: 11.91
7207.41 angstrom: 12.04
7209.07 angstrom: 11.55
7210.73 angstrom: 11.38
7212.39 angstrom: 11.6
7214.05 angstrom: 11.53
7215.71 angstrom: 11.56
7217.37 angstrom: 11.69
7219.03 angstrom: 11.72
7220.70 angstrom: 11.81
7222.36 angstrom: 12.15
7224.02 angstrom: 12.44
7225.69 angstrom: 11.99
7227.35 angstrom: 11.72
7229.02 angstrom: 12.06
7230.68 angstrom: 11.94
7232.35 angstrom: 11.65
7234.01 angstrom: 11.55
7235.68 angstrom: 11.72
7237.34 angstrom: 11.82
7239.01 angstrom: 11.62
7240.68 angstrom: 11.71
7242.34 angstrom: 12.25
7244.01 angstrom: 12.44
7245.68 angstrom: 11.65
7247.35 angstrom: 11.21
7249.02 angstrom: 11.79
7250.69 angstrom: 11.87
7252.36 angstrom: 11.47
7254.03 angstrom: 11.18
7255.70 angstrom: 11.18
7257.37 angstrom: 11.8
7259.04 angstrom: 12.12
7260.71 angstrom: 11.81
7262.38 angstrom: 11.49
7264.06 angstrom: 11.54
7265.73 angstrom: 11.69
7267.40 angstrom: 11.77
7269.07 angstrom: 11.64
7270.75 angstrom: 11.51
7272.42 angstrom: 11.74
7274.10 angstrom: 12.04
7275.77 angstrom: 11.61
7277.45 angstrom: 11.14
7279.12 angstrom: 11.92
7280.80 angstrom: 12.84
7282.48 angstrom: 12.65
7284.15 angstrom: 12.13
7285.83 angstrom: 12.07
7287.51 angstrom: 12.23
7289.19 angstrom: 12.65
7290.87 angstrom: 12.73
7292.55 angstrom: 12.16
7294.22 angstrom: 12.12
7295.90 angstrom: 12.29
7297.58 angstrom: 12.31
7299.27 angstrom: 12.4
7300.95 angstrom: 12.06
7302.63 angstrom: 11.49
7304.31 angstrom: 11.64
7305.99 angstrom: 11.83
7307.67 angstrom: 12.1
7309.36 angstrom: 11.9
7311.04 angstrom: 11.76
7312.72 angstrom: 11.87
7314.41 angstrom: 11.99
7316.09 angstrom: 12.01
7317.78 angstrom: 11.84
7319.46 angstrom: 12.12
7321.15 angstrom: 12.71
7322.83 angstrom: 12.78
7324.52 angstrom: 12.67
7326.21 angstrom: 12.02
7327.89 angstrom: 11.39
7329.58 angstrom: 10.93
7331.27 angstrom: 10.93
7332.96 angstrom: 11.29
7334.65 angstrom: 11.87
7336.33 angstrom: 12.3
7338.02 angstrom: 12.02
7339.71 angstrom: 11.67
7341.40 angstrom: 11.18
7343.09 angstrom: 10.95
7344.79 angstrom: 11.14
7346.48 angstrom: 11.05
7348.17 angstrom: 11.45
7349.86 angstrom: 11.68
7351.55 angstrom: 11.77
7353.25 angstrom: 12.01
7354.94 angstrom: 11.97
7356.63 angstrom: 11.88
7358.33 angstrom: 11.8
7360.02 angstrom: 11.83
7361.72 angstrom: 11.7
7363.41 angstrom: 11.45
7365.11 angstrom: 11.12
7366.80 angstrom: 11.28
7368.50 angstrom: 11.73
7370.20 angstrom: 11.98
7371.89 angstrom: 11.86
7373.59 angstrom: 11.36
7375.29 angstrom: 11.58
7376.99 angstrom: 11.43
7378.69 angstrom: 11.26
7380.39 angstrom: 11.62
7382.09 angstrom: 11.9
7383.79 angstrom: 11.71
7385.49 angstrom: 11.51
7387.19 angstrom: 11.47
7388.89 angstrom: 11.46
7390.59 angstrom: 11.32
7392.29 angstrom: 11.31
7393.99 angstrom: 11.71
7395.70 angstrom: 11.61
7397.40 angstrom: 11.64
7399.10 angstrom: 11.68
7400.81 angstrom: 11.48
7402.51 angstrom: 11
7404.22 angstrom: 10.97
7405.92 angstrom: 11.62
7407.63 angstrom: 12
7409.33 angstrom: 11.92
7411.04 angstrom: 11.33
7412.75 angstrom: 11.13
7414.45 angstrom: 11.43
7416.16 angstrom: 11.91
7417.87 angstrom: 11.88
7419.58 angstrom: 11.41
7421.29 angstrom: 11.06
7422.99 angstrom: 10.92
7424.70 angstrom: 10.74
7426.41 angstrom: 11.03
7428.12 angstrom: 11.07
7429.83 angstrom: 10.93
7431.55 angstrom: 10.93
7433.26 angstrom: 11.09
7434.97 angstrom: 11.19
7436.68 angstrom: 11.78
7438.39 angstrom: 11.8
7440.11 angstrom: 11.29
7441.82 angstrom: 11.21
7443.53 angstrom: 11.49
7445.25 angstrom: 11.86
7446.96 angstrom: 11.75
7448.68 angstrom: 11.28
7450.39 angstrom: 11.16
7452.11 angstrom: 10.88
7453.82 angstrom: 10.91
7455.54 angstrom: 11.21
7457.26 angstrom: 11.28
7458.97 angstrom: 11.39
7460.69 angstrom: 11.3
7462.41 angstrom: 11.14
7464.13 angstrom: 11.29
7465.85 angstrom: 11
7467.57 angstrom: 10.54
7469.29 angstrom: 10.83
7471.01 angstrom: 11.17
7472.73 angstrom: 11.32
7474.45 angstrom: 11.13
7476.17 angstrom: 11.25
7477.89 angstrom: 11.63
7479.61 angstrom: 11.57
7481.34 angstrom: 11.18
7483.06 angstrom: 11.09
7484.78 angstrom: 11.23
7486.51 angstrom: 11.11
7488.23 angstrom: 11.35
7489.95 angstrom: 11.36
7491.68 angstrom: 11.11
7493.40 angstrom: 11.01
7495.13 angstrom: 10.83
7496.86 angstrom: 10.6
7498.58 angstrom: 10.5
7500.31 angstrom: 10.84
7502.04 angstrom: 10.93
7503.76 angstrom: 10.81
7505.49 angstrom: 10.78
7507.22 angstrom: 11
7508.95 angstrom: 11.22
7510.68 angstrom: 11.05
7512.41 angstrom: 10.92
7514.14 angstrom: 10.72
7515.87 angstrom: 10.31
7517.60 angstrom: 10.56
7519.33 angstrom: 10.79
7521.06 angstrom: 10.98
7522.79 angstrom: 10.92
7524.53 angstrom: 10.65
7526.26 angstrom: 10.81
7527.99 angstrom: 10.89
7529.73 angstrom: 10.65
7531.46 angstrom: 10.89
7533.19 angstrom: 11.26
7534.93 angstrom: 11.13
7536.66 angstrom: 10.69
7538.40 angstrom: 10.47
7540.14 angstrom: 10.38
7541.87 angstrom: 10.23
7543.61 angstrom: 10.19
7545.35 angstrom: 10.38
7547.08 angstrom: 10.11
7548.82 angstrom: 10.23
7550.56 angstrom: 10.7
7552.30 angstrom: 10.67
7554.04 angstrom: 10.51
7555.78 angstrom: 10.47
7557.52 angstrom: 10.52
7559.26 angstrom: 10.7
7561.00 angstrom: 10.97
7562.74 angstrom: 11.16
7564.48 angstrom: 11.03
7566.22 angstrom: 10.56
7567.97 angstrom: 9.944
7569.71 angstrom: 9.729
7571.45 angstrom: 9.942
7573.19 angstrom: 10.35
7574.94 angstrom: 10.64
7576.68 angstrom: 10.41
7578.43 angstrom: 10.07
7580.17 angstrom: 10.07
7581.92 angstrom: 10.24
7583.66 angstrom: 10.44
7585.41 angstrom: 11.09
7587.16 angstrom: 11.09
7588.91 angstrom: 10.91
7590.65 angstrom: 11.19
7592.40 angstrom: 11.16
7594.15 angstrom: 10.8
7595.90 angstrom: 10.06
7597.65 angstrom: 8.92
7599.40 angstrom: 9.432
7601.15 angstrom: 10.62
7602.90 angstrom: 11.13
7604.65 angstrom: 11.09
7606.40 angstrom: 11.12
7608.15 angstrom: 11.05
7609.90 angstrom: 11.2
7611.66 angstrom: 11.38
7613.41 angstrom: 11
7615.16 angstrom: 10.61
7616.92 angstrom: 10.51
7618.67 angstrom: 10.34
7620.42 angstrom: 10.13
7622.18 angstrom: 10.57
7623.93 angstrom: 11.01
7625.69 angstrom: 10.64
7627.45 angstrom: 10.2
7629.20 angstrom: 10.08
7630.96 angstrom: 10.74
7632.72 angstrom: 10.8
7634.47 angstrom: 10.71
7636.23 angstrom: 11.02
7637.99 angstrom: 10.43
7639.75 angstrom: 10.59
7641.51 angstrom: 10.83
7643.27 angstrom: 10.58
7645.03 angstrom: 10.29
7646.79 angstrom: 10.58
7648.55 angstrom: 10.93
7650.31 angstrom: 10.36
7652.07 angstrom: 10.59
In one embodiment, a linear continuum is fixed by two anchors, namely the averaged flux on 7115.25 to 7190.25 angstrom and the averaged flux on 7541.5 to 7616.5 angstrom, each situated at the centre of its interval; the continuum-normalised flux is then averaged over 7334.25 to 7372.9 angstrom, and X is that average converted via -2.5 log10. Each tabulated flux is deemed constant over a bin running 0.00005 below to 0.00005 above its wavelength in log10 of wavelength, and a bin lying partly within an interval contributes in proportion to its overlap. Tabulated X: -0.03 mag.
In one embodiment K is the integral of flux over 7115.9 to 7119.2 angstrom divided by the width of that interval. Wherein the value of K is 12.5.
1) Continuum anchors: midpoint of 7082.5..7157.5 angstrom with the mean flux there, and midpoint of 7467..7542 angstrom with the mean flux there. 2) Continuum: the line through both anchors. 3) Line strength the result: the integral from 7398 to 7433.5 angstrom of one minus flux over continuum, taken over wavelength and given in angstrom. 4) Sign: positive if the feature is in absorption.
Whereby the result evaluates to -0.2 angstrom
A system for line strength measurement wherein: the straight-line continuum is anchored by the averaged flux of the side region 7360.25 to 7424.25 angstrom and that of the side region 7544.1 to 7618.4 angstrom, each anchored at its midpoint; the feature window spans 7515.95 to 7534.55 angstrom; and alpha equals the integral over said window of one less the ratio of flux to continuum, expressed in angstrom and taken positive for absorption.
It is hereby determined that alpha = 0.0 angstrom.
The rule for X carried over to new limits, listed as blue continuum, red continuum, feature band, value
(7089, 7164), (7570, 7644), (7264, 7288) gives -0.02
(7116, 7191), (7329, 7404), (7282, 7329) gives -0.04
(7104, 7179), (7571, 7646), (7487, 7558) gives 0.01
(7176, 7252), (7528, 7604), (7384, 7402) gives -0.04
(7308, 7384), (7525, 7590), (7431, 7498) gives -0.02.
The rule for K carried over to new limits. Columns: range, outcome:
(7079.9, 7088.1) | 12.2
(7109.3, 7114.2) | 12.6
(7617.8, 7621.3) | 10.2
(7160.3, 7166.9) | 12.1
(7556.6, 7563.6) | 10.8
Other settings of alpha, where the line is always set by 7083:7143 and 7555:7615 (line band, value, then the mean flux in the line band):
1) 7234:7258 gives 0.29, 11.7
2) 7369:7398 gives -0.61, 11.6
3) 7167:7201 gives 0.92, 11.7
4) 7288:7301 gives -0.78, 12.4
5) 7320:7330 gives -0.51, 12.1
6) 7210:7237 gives 0.29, 11.8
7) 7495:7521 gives 0.21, 10.8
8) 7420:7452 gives -0.30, 11.2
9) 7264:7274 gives 0.05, 11.7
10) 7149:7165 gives 0.03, 12.1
